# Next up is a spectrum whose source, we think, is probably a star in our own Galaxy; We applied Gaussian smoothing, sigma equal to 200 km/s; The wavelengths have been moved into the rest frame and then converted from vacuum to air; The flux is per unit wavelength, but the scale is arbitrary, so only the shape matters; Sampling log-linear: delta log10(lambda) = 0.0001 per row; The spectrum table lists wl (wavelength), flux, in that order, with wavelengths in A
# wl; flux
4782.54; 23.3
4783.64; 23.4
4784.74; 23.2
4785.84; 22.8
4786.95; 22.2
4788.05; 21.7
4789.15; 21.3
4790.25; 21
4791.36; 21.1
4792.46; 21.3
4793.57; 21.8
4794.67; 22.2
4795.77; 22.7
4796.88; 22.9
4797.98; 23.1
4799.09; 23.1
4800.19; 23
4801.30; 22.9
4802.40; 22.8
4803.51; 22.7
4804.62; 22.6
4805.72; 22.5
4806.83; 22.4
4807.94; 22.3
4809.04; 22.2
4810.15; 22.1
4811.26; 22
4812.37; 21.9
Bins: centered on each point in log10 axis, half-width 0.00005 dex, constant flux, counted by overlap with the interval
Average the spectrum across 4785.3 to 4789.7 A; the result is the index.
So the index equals 22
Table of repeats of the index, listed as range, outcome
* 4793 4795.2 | 22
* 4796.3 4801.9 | 23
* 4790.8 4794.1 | 21.3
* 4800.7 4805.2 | 22.7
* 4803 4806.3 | 22.6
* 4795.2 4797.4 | 22.8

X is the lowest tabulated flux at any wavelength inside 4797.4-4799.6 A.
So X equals 23.1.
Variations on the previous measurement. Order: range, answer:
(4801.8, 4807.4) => 22.4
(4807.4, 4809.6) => 22.2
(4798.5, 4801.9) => 22.9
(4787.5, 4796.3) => 21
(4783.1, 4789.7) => 21.3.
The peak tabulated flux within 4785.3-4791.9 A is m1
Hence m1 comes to 22.8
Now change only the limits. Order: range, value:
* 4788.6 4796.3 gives 22.7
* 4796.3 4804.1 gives 23.1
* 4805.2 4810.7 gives 22.5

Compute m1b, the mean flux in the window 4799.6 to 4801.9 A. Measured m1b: 23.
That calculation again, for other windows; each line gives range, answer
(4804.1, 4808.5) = 22.5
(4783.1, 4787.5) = 22.9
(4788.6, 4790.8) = 21.2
